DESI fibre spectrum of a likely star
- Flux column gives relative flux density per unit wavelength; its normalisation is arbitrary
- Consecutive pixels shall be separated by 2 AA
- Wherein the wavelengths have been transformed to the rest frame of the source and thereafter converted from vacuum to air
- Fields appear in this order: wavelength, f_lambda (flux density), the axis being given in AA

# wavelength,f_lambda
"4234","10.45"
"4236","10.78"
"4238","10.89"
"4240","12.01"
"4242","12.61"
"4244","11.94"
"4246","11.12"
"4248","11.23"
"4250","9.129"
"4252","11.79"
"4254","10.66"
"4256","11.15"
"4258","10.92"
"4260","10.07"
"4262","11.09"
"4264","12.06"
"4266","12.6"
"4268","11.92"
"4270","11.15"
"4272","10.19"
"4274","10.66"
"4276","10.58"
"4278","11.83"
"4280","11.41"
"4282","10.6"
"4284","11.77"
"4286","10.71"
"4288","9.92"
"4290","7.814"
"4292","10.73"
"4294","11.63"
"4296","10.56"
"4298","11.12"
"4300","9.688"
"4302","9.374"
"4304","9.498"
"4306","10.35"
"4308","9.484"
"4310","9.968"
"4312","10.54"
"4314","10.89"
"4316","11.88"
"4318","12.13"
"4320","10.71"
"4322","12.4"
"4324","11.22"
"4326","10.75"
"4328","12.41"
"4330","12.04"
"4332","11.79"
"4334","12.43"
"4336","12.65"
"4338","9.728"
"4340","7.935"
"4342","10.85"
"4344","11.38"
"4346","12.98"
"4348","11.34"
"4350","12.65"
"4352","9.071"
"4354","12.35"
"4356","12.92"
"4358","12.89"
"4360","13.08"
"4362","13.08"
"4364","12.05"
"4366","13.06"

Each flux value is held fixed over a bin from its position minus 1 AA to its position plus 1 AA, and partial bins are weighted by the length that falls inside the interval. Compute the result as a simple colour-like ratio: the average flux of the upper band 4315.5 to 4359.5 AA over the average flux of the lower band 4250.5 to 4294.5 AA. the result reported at 1.06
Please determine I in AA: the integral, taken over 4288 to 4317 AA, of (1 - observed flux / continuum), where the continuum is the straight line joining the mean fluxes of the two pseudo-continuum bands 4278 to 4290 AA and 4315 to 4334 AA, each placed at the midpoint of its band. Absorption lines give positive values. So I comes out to 2.4 AA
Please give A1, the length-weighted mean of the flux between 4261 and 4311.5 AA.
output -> 10.7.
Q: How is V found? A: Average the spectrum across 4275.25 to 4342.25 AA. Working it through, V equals 10.8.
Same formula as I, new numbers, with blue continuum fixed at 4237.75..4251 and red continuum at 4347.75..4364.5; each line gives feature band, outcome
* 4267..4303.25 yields 3.07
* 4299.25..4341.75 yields 3.77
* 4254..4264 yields 0.44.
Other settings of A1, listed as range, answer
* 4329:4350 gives 11.4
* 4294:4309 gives 10.1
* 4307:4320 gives 10.8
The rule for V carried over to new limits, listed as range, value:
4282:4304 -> 10.3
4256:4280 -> 11.2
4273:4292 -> 10.6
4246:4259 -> 10.8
